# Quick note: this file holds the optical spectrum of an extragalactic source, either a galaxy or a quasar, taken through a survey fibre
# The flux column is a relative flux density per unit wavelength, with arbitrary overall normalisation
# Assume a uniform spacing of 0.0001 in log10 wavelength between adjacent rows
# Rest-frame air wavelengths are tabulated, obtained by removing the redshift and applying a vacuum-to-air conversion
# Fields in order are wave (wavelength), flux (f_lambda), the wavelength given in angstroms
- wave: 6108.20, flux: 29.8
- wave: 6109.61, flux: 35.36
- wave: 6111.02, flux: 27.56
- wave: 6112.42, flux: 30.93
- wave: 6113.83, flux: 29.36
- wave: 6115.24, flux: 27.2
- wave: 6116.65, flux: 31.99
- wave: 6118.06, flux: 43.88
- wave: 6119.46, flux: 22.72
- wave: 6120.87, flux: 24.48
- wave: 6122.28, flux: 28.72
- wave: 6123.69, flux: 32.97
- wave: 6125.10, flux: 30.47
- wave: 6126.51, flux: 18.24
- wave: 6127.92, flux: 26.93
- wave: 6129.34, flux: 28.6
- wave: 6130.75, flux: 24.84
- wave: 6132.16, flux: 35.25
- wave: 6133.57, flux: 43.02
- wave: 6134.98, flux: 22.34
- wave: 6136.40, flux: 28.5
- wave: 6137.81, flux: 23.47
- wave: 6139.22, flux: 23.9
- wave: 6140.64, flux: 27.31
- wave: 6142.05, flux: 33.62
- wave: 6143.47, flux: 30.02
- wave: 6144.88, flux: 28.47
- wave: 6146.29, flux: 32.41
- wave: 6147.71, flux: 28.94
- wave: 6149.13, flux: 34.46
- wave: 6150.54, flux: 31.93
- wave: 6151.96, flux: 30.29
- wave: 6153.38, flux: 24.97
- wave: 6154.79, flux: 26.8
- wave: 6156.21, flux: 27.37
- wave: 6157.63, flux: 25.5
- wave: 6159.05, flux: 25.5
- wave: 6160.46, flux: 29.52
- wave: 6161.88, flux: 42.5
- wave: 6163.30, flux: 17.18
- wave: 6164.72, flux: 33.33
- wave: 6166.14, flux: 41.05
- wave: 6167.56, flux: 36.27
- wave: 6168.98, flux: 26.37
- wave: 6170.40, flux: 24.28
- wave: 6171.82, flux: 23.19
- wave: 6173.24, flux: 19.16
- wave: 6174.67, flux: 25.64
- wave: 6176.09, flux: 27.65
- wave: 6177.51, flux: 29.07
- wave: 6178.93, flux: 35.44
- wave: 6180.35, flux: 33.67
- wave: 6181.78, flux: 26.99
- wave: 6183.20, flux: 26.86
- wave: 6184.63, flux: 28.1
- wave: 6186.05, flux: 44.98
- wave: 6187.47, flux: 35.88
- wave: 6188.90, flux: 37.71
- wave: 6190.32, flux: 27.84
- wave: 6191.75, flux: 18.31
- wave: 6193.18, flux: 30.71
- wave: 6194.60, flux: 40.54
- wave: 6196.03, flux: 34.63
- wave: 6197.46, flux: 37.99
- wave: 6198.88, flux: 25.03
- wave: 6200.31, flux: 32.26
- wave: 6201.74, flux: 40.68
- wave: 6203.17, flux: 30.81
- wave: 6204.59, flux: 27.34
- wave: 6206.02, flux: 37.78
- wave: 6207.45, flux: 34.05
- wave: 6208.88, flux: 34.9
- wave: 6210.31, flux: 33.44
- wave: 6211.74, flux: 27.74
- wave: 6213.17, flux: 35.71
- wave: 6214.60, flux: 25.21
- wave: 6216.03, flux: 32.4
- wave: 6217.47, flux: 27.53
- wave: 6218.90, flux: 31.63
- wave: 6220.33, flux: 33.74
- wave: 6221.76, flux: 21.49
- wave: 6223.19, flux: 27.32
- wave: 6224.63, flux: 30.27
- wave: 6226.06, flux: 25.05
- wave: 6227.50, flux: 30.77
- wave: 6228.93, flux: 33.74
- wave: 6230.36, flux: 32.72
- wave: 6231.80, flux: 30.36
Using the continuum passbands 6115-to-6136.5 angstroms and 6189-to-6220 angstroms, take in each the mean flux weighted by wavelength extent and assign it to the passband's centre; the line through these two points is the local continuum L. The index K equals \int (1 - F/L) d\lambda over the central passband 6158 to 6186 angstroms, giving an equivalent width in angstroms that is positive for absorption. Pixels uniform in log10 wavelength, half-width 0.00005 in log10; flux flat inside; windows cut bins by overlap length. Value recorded 1.4 angstroms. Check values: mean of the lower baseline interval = 29.5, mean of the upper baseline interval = 31.9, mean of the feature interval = 29.4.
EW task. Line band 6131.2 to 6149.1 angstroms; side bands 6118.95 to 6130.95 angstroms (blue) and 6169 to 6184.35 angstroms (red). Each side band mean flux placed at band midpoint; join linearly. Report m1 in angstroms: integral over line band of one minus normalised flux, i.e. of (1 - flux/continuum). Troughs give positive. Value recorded -2.1 angstroms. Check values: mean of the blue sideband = 26.6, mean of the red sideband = 27.2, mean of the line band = 29.9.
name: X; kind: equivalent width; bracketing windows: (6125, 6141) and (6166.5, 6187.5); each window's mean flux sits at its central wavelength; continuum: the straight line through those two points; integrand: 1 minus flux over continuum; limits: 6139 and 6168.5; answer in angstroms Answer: -1.6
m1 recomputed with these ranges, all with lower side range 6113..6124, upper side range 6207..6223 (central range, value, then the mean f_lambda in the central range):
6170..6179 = 1.36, 25.8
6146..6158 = 0.42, 29.2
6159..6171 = -0.28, 31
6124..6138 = 0.77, 28.5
